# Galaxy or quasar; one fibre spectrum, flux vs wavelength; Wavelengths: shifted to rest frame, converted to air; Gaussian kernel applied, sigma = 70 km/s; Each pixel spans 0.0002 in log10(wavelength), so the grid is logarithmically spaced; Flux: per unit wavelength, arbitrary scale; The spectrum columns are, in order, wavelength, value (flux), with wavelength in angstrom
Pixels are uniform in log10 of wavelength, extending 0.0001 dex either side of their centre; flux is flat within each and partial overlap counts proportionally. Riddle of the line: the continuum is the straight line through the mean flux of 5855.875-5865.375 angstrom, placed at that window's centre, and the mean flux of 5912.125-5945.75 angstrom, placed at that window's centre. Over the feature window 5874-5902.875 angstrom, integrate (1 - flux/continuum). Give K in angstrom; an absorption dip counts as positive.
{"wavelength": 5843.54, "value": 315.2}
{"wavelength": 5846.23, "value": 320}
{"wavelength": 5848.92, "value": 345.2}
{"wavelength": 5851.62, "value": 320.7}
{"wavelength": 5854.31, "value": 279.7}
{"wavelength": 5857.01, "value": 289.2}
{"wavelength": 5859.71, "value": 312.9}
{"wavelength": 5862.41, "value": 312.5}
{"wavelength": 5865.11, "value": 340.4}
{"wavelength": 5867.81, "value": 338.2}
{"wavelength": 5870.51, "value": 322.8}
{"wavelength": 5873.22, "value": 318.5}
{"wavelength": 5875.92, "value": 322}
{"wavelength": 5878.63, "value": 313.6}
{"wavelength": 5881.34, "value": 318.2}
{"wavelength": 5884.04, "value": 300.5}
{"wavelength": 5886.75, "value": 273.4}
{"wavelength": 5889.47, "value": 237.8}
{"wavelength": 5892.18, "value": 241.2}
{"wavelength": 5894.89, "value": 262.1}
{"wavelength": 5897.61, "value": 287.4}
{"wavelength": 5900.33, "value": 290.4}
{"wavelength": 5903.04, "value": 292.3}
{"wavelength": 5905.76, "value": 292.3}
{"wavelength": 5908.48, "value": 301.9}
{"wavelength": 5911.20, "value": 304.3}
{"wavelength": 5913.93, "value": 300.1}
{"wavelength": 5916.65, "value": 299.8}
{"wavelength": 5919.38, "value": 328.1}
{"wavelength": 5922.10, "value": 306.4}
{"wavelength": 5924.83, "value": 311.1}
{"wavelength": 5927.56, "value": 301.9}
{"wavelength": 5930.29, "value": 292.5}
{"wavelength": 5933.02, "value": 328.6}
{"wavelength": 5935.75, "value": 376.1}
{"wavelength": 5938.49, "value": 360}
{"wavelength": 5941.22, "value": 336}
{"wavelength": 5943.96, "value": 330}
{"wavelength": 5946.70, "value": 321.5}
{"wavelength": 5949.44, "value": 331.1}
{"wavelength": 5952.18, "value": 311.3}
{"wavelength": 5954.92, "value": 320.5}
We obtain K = 2.74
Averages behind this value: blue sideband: 311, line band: 286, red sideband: 322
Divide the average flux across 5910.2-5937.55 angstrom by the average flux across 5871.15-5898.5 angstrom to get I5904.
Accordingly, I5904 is 1.09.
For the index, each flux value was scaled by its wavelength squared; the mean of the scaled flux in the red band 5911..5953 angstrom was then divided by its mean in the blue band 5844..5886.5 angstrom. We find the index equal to 1.0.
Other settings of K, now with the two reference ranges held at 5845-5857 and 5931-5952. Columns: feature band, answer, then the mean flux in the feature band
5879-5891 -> 1.41 angstrom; 284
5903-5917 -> 1.28 angstrom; 299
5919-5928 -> 0.58 angstrom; 311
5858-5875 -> -0.32 angstrom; 323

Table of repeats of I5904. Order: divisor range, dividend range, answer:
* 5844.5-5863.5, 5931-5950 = 1.09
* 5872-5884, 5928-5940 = 1.06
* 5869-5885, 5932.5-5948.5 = 1.08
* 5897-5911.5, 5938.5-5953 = 1.12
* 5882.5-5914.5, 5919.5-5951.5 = 1.16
